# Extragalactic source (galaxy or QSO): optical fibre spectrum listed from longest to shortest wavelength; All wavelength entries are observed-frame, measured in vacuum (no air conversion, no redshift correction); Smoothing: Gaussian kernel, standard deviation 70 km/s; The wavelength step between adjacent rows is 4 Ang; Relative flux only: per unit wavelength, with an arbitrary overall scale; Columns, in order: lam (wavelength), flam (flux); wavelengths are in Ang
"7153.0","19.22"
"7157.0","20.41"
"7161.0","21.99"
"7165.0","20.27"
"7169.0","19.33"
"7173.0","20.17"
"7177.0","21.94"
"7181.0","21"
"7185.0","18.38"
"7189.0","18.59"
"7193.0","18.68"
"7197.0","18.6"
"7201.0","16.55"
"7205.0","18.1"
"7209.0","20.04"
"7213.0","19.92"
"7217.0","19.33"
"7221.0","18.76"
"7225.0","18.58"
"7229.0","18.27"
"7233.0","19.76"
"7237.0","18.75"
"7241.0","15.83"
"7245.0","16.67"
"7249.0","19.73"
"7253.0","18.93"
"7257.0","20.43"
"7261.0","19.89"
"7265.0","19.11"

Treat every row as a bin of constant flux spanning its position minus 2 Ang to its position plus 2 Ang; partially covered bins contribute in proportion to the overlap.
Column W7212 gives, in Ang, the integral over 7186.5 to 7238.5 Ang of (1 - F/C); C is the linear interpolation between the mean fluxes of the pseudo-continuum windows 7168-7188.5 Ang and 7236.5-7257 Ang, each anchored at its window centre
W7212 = 0.96 Ang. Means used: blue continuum 20.1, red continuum 18.2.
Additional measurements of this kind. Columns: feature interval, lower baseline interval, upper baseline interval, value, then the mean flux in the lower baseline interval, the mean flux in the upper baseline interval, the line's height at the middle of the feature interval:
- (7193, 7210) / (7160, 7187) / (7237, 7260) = 1.2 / 20.4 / 18.4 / 19.7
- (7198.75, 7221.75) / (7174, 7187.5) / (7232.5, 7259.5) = 0.9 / 20.4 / 18.5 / 19.5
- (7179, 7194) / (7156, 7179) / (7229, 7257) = 0.7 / 20.7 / 18.4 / 20.1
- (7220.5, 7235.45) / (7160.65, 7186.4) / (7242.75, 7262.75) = 0.5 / 20.4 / 19.1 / 19.5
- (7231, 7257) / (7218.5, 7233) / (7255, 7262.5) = 1.5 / 18.7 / 20.2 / 19.5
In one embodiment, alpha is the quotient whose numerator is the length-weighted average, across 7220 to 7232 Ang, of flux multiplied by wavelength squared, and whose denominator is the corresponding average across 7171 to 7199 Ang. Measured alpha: 0.96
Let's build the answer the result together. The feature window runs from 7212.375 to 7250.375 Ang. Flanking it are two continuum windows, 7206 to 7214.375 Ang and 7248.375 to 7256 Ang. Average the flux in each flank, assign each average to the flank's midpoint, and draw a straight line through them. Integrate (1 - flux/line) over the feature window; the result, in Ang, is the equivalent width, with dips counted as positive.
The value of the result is 2.1 Ang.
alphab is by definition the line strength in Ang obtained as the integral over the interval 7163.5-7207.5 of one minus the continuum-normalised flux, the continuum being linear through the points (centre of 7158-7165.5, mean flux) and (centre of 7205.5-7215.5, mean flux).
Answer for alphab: 2.7 Ang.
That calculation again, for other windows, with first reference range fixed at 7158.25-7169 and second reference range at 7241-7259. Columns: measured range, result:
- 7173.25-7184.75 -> -0.2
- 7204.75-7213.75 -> 0.0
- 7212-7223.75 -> 0.1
